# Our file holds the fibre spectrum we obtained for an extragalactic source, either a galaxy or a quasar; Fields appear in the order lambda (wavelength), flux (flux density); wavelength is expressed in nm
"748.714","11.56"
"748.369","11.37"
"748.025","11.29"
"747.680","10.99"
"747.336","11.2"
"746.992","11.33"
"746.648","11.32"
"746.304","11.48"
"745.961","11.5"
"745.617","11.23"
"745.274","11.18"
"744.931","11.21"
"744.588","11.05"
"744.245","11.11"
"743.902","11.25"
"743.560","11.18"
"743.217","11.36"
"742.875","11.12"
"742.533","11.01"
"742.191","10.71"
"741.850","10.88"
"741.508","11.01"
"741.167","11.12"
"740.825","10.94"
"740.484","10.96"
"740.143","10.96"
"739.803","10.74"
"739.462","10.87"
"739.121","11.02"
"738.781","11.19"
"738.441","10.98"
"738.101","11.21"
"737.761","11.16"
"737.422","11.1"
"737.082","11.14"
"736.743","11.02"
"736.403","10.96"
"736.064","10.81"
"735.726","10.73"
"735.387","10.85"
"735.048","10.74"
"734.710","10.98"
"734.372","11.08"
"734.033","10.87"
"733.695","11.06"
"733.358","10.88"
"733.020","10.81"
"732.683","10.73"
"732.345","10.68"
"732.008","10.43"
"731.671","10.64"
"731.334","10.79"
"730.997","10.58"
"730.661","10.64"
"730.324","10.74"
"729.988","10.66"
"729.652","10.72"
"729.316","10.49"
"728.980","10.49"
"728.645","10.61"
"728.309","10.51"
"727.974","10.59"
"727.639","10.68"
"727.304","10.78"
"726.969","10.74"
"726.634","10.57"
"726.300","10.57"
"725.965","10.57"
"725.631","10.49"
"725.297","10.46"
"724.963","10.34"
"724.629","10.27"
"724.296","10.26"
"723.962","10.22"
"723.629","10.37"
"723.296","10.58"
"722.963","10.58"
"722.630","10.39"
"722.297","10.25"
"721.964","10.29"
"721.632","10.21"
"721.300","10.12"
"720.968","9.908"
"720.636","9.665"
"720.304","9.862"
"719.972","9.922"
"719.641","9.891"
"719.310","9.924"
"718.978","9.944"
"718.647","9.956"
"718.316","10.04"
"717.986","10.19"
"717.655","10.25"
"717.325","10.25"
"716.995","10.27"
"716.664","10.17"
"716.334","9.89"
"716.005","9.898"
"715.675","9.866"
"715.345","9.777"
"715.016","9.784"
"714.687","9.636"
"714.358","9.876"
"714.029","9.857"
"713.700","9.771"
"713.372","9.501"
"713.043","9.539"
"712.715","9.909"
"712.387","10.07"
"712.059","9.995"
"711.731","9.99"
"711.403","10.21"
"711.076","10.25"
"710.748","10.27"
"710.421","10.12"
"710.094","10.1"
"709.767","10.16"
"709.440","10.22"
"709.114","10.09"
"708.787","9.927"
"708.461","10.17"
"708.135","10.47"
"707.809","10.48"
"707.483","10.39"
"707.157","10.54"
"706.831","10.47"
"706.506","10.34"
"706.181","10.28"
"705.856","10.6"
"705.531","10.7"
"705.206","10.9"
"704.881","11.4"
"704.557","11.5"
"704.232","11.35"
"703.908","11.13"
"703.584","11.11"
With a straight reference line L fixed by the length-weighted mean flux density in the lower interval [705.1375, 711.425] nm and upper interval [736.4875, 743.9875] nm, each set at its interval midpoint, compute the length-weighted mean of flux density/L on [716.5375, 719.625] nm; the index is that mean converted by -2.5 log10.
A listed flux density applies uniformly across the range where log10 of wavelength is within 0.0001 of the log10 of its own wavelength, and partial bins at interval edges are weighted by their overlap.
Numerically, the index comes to 0.05 mag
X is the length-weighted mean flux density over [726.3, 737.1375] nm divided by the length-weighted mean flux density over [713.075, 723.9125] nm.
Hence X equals 1.07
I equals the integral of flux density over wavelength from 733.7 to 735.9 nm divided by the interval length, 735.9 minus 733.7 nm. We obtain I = 10.9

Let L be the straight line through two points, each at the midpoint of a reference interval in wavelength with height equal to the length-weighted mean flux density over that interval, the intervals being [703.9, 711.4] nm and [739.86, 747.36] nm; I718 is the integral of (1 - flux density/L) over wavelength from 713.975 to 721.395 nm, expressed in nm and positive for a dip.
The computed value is 0.500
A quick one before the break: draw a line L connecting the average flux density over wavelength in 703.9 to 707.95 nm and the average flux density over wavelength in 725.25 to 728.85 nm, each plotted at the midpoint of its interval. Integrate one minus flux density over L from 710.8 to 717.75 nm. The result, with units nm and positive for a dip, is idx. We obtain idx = 0.49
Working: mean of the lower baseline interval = 10.8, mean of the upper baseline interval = 10.6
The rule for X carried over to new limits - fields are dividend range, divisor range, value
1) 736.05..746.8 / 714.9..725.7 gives 1.09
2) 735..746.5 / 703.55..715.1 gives 1.07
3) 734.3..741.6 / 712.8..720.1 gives 1.11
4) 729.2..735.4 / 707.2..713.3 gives 1.06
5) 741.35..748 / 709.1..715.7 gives 1.12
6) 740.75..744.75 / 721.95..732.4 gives 1.05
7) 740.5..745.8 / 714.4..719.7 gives 1.11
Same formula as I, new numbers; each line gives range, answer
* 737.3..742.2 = 11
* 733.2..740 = 11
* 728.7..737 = 10.8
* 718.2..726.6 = 10.2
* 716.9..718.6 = 10.2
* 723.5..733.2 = 10.6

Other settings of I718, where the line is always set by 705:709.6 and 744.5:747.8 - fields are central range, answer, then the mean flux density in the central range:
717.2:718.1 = 0.03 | 10.2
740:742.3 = 0.04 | 10.9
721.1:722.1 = 0.05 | 10.2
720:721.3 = 0.10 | 9.86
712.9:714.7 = 0.14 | 9.7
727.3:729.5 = 0.06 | 10.6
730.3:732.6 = 0.06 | 10.6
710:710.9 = 0.03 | 10.2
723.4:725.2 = 0.08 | 10.3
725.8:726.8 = 0.02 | 10.6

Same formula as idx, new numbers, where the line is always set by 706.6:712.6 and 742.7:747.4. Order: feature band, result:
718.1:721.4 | 0.185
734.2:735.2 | 0.001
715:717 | 0.090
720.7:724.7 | 0.124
